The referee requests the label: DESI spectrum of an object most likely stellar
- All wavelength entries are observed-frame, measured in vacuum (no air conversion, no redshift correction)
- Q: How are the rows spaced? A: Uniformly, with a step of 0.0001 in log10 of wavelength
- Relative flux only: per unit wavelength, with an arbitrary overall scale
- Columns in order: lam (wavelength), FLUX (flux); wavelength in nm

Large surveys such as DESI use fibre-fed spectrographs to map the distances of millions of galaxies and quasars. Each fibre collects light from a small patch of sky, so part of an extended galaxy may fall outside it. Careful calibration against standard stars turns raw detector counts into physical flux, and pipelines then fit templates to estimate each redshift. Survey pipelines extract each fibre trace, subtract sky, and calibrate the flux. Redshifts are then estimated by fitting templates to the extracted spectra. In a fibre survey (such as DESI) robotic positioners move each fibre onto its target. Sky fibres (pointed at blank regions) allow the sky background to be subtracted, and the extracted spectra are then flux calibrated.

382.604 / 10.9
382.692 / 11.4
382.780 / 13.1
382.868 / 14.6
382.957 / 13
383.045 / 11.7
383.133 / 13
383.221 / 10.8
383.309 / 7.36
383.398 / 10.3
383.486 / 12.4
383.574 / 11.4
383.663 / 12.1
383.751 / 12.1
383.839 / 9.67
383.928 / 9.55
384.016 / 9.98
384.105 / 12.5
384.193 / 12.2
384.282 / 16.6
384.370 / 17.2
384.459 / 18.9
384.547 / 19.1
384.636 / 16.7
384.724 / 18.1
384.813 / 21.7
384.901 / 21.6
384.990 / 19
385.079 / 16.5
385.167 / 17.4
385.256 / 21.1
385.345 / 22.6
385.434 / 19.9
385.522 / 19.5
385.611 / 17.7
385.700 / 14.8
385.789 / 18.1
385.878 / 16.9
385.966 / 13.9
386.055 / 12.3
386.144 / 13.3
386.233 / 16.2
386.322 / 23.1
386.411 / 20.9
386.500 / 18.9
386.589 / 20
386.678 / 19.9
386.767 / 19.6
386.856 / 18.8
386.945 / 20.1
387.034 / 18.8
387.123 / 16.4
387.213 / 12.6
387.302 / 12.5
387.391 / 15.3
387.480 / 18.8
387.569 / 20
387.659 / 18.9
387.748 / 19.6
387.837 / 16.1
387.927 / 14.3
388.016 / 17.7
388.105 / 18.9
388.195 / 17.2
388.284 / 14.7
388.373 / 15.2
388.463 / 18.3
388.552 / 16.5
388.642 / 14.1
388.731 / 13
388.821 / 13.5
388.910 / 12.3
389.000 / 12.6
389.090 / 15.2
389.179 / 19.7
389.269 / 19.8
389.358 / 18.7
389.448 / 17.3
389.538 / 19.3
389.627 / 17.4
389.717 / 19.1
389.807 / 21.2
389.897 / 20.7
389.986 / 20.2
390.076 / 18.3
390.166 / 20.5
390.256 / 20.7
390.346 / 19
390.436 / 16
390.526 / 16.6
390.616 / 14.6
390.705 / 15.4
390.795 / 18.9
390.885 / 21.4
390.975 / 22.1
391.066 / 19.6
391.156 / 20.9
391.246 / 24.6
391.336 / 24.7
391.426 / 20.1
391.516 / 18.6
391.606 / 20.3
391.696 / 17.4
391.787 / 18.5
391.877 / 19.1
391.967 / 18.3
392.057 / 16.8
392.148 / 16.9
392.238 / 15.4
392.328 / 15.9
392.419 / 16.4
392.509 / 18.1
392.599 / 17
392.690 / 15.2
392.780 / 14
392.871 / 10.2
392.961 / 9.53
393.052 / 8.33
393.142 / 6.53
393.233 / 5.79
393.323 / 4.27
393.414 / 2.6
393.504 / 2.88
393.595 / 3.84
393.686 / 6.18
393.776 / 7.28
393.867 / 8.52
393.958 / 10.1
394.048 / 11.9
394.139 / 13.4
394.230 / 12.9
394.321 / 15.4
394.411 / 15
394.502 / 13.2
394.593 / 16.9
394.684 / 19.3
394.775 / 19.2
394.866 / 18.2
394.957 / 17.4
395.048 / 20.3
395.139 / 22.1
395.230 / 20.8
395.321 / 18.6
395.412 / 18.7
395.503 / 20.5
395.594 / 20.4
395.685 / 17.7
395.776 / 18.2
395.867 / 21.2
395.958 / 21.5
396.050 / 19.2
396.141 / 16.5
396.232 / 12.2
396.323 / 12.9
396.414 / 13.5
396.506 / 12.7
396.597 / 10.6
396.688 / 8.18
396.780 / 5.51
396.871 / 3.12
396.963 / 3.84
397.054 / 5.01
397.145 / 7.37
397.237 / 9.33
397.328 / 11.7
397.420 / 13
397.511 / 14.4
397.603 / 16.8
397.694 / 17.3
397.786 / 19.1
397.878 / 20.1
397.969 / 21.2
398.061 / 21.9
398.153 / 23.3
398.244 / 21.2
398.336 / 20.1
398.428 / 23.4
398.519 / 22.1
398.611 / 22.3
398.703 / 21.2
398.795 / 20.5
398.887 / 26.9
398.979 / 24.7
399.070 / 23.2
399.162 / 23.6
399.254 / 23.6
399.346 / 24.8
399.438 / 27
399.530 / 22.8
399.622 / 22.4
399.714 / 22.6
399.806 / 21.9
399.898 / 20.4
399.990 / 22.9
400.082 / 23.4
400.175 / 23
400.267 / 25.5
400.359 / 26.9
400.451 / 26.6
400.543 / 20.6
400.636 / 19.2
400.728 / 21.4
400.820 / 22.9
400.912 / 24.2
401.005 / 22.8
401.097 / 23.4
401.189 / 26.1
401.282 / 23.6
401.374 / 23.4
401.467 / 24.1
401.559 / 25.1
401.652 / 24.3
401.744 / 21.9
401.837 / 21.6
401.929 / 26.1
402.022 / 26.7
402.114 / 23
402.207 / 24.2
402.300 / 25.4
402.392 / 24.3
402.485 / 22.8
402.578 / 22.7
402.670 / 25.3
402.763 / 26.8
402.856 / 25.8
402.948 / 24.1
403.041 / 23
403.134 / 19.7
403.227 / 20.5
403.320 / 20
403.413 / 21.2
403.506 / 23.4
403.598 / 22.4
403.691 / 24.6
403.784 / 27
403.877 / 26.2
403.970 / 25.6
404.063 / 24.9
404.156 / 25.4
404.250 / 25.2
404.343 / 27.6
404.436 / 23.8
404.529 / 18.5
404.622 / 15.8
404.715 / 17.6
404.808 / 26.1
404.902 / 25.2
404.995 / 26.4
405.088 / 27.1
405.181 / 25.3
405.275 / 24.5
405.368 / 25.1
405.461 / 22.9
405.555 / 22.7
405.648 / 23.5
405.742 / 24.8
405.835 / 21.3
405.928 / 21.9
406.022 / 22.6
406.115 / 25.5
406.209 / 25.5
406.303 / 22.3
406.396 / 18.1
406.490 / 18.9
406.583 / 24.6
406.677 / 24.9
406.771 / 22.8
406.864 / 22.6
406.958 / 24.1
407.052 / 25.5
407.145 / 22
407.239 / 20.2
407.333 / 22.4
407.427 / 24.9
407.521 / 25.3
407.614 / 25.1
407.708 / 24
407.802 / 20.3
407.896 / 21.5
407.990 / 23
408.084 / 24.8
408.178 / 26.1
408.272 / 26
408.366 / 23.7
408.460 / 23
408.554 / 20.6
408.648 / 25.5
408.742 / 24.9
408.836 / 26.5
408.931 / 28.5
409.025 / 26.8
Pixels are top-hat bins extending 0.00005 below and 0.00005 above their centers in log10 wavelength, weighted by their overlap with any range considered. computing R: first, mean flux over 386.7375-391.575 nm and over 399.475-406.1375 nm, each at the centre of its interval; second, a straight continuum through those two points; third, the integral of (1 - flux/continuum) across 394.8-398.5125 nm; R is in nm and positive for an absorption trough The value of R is 0.87 nm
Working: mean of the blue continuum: 17.9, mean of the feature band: 16.1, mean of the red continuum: 23.6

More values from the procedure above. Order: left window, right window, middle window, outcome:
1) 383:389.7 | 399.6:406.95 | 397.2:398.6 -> 0.181 nm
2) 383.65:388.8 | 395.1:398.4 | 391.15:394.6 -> 0.547 nm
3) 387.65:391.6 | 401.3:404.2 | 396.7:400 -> 0.537 nm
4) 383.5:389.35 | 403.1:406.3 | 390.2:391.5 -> -0.091 nm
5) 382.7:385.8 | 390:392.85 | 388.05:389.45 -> 0.092 nm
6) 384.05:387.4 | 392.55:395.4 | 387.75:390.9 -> -0.385 nm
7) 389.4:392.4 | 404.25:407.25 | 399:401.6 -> -0.224 nm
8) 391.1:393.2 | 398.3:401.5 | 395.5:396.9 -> 0.377 nm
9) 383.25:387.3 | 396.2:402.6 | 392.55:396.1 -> 0.916 nm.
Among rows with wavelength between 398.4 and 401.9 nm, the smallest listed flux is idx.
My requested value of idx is 19.2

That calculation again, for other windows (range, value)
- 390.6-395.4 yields 2.6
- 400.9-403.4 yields 19.7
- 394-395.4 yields 11.9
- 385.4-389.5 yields 12.3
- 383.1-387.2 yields 7.36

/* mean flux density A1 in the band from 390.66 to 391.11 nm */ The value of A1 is 19.5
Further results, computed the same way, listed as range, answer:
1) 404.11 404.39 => 26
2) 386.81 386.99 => 19.5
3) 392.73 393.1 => 10.6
